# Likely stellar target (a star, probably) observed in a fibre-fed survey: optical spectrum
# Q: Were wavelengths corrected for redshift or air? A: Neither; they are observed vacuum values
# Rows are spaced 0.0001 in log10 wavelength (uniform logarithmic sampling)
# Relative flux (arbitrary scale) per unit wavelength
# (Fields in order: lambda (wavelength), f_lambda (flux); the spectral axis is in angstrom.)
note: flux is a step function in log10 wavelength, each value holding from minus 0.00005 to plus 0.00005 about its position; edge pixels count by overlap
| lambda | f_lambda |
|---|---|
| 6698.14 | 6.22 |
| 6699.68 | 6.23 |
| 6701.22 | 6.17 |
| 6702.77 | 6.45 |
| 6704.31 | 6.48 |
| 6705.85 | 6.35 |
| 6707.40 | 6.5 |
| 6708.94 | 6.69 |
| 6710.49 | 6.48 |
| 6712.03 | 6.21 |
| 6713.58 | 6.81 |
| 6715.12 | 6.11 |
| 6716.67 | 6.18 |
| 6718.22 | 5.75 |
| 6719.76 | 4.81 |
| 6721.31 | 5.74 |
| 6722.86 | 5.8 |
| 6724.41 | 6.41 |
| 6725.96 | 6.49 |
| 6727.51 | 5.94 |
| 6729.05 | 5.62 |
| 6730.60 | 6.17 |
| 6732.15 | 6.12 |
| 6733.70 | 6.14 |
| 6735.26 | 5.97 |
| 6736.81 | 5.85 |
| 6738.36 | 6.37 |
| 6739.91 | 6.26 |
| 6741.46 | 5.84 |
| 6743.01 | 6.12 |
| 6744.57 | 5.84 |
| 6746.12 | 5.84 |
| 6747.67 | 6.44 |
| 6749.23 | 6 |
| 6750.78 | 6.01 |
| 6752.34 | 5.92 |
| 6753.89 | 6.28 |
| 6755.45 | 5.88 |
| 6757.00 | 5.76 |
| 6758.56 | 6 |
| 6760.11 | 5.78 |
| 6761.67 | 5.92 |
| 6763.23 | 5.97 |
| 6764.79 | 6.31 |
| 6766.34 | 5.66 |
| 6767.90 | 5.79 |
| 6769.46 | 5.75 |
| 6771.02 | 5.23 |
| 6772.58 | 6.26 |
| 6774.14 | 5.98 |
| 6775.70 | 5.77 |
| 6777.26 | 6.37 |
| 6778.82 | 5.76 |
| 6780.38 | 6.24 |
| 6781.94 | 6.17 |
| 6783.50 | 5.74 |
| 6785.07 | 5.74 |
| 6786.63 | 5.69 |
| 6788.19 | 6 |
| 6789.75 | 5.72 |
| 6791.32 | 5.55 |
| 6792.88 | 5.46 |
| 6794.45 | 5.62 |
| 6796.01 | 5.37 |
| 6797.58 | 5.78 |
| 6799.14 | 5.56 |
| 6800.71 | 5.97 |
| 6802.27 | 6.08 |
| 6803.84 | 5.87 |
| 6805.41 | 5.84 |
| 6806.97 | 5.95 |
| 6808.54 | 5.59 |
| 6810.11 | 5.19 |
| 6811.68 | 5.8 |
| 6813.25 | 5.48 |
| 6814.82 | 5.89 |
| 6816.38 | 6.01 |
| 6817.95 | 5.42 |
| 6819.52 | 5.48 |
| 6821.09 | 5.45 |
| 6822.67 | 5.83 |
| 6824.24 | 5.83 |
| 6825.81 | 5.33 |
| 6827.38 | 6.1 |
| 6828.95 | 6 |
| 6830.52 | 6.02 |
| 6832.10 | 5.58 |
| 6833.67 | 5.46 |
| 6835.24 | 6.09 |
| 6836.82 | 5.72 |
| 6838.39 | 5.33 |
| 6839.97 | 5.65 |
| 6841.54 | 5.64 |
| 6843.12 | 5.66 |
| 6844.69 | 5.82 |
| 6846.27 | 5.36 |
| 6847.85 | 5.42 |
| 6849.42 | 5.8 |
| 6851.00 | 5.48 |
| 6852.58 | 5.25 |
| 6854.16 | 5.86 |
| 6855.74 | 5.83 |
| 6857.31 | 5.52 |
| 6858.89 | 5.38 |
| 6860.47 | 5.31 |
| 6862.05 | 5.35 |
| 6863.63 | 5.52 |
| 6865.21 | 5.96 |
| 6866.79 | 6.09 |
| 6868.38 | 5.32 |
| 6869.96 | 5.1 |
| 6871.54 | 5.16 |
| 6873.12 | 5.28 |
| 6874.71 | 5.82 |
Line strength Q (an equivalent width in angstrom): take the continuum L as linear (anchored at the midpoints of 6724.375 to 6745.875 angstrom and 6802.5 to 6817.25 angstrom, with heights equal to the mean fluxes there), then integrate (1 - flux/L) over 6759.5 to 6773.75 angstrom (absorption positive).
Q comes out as 0.2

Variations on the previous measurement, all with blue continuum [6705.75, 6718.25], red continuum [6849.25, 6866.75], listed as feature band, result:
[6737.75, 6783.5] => 1.0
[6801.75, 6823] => 0.5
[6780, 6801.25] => 0.7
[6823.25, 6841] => 0.0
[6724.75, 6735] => 0.3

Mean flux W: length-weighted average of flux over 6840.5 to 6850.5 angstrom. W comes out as 5.62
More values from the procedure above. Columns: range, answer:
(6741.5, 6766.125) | 5.99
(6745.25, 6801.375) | 5.87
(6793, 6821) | 5.69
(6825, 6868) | 5.65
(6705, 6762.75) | 6.06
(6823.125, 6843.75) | 5.73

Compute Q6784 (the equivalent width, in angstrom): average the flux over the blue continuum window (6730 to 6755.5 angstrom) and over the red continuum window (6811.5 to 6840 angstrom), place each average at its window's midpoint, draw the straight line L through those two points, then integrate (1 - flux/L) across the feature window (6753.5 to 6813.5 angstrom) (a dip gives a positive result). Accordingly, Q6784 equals 0.7 angstrom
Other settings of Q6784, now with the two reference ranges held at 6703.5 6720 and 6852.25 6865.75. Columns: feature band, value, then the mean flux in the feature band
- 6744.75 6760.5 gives 0.2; 5.99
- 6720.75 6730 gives 0.3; 6.01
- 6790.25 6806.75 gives 0.4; 5.72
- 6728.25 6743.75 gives 0.3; 6.05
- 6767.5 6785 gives 0.1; 5.91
